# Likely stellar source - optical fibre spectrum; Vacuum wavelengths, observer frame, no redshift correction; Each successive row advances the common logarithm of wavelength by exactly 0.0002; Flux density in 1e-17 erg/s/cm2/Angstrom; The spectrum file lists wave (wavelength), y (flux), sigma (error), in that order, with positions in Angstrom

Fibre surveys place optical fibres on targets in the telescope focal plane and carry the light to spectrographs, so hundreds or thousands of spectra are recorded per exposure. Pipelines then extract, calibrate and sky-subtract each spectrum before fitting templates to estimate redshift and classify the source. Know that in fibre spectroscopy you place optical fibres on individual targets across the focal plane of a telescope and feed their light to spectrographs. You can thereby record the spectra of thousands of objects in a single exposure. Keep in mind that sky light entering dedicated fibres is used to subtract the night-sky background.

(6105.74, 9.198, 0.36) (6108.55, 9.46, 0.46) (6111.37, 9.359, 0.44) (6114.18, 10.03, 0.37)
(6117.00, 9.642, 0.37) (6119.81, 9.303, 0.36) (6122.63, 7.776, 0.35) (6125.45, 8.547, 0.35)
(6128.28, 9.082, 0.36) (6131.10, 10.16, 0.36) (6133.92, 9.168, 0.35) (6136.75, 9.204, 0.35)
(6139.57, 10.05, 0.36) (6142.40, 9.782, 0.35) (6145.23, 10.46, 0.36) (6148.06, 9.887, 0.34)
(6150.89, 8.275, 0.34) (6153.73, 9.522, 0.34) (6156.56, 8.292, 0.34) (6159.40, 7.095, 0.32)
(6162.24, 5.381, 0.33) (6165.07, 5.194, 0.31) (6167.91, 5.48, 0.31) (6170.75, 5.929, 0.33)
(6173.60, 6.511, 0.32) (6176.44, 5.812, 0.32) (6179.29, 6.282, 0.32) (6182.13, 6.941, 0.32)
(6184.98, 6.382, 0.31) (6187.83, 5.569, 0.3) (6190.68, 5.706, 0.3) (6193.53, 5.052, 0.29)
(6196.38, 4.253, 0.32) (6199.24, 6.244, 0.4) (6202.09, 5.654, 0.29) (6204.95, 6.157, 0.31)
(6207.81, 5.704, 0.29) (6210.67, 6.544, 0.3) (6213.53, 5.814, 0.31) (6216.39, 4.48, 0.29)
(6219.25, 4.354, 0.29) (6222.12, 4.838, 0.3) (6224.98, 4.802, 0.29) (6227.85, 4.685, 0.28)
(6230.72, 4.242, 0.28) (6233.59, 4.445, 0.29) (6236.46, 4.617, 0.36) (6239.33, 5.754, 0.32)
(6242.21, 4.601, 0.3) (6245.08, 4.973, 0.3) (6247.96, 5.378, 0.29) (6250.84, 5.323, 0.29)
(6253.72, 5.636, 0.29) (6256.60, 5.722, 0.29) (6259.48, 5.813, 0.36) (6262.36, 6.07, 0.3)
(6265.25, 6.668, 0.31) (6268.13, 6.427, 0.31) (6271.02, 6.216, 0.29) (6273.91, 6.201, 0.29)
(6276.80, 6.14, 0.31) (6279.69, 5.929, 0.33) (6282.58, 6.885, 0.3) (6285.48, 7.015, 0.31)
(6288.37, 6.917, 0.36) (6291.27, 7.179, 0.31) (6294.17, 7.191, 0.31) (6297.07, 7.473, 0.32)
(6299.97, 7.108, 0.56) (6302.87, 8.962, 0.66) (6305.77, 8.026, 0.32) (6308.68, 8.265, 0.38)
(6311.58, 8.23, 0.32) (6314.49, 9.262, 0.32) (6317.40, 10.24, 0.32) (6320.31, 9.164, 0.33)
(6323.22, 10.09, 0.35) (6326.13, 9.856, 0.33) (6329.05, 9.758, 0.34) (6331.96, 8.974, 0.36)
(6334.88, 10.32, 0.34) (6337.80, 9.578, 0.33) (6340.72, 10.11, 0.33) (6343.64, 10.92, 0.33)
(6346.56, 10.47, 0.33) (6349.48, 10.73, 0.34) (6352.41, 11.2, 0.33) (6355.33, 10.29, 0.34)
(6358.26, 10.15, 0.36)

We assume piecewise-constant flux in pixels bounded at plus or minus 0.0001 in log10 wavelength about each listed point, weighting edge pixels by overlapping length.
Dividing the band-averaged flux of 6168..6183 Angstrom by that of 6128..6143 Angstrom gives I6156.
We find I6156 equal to 0.65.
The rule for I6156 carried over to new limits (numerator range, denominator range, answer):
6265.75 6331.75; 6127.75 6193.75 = 1.04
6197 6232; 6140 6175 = 0.68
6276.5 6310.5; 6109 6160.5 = 0.79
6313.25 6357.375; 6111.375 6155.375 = 1.07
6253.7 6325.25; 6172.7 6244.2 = 1.36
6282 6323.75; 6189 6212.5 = 1.43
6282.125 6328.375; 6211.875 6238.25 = 1.75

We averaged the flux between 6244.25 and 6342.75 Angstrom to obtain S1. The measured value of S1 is 7.6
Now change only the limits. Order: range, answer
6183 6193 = 5.87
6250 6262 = 5.68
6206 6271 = 5.34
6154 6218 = 5.99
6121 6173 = 8.27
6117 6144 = 9.26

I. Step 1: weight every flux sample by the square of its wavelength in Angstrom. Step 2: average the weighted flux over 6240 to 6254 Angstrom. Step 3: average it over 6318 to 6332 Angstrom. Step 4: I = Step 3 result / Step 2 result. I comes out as 1.92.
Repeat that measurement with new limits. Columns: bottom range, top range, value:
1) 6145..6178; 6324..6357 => 1.50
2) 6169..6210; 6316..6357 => 1.80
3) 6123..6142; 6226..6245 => 0.53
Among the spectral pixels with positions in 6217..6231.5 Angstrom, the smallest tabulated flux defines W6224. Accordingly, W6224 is 4.242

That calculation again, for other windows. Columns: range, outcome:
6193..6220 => 4.253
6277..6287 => 5.929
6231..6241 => 4.445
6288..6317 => 6.917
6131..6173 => 5.194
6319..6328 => 9.164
